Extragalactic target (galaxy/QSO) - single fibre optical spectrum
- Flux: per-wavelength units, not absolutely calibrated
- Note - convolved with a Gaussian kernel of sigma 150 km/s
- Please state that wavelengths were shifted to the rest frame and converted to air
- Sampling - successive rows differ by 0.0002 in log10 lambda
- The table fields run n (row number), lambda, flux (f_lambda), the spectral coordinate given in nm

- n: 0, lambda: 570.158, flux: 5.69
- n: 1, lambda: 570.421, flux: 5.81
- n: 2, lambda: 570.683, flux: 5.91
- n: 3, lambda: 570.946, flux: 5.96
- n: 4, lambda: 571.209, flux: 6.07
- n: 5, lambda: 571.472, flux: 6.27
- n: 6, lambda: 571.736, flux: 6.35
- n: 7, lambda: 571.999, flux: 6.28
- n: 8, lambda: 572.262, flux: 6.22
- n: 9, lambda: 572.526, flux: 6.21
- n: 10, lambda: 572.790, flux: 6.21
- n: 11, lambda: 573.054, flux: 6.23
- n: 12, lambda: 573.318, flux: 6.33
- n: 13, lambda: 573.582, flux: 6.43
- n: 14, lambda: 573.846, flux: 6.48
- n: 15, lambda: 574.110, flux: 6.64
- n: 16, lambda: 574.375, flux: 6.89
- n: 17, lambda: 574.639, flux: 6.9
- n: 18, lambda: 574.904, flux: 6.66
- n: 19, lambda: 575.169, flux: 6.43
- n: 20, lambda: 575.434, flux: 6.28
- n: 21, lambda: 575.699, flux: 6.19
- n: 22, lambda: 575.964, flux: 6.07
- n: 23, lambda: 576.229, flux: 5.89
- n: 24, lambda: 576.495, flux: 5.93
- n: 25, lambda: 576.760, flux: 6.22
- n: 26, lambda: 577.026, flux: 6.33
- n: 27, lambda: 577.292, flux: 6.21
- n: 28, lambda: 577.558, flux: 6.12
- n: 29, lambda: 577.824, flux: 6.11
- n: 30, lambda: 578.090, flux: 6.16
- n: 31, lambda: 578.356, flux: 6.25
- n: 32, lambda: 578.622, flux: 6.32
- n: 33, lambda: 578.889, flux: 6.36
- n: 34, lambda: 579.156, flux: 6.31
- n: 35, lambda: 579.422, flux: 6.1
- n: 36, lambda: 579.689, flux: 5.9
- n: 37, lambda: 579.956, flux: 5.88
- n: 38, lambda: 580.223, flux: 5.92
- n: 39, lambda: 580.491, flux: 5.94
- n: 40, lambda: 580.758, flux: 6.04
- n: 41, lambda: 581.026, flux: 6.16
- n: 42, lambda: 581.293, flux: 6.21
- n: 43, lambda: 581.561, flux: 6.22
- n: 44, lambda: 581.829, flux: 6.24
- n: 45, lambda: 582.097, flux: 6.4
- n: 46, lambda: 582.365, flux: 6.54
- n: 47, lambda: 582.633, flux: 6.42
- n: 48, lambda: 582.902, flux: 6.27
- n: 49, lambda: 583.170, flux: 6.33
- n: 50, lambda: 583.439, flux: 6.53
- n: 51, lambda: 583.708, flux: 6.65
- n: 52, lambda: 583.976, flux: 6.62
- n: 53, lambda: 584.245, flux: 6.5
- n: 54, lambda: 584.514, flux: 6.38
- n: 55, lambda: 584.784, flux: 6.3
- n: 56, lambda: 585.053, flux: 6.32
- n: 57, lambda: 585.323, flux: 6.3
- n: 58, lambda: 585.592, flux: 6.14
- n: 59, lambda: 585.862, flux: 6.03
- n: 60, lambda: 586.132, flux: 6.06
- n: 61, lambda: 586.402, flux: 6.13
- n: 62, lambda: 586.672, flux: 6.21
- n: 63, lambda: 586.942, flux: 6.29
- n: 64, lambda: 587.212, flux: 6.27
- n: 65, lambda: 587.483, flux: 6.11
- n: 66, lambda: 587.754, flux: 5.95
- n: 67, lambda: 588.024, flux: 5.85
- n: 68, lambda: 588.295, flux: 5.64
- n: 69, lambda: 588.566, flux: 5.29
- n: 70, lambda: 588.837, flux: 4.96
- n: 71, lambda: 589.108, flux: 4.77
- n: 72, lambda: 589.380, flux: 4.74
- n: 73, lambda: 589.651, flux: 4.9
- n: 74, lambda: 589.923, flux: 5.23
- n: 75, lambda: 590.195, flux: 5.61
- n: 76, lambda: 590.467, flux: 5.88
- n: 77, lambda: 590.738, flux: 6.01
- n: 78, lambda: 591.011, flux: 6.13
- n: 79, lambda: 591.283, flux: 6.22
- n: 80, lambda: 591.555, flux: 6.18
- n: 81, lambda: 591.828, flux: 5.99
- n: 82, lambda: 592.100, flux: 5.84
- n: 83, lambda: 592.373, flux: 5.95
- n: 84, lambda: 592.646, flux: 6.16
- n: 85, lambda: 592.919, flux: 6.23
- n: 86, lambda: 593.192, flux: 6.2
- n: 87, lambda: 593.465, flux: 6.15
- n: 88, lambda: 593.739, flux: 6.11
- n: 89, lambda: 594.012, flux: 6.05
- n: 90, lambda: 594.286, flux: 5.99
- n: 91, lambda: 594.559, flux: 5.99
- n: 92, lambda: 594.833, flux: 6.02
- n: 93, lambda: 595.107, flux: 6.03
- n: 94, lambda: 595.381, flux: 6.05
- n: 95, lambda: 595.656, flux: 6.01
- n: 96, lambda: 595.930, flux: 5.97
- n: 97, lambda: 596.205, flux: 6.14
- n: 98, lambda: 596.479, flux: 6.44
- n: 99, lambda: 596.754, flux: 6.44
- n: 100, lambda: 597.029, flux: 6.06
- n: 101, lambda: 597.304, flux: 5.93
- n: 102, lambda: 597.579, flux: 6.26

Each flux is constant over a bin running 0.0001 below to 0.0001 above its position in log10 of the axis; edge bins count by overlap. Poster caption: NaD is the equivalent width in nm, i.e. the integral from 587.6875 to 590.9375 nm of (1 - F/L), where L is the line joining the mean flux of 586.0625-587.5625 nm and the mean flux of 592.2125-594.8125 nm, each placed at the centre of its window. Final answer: 0.39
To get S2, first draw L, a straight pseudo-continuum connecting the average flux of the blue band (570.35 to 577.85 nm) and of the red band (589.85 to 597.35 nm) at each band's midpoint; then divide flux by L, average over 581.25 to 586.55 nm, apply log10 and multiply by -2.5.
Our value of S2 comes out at -0.03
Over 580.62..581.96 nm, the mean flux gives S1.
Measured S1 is 6.17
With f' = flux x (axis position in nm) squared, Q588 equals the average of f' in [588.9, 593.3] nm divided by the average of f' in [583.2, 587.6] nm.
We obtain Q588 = 0.93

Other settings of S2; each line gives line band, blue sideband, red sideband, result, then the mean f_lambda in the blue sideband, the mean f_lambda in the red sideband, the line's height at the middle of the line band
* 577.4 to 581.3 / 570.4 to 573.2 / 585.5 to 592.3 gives -0.02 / 6.15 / 5.78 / 5.99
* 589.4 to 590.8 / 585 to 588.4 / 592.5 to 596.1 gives 0.12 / 6.1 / 6.07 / 6.09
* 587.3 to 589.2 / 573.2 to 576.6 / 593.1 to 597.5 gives 0.12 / 6.4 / 6.1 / 6.2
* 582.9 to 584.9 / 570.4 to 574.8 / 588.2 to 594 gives -0.09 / 6.32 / 5.73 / 5.96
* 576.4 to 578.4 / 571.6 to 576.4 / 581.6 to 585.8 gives 0.04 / 6.37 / 6.39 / 6.37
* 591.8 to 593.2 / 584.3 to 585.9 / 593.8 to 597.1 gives 0.02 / 6.27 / 6.1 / 6.15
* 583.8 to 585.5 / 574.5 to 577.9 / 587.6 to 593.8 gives -0.08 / 6.26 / 5.74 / 5.95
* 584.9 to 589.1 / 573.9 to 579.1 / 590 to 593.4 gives 0.03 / 6.32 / 6.02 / 6.11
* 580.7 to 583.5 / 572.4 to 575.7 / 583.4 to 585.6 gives 0.02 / 6.46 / 6.43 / 6.44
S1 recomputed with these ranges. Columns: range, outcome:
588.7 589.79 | 4.84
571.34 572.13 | 6.3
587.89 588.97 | 5.44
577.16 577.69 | 6.16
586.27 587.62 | 6.2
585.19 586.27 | 6.13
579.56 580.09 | 5.89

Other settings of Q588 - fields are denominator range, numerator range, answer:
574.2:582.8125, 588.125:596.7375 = 0.98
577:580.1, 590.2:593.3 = 1.03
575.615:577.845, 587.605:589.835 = 0.90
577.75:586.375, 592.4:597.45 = 1.02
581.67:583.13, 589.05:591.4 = 0.89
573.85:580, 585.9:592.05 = 0.96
